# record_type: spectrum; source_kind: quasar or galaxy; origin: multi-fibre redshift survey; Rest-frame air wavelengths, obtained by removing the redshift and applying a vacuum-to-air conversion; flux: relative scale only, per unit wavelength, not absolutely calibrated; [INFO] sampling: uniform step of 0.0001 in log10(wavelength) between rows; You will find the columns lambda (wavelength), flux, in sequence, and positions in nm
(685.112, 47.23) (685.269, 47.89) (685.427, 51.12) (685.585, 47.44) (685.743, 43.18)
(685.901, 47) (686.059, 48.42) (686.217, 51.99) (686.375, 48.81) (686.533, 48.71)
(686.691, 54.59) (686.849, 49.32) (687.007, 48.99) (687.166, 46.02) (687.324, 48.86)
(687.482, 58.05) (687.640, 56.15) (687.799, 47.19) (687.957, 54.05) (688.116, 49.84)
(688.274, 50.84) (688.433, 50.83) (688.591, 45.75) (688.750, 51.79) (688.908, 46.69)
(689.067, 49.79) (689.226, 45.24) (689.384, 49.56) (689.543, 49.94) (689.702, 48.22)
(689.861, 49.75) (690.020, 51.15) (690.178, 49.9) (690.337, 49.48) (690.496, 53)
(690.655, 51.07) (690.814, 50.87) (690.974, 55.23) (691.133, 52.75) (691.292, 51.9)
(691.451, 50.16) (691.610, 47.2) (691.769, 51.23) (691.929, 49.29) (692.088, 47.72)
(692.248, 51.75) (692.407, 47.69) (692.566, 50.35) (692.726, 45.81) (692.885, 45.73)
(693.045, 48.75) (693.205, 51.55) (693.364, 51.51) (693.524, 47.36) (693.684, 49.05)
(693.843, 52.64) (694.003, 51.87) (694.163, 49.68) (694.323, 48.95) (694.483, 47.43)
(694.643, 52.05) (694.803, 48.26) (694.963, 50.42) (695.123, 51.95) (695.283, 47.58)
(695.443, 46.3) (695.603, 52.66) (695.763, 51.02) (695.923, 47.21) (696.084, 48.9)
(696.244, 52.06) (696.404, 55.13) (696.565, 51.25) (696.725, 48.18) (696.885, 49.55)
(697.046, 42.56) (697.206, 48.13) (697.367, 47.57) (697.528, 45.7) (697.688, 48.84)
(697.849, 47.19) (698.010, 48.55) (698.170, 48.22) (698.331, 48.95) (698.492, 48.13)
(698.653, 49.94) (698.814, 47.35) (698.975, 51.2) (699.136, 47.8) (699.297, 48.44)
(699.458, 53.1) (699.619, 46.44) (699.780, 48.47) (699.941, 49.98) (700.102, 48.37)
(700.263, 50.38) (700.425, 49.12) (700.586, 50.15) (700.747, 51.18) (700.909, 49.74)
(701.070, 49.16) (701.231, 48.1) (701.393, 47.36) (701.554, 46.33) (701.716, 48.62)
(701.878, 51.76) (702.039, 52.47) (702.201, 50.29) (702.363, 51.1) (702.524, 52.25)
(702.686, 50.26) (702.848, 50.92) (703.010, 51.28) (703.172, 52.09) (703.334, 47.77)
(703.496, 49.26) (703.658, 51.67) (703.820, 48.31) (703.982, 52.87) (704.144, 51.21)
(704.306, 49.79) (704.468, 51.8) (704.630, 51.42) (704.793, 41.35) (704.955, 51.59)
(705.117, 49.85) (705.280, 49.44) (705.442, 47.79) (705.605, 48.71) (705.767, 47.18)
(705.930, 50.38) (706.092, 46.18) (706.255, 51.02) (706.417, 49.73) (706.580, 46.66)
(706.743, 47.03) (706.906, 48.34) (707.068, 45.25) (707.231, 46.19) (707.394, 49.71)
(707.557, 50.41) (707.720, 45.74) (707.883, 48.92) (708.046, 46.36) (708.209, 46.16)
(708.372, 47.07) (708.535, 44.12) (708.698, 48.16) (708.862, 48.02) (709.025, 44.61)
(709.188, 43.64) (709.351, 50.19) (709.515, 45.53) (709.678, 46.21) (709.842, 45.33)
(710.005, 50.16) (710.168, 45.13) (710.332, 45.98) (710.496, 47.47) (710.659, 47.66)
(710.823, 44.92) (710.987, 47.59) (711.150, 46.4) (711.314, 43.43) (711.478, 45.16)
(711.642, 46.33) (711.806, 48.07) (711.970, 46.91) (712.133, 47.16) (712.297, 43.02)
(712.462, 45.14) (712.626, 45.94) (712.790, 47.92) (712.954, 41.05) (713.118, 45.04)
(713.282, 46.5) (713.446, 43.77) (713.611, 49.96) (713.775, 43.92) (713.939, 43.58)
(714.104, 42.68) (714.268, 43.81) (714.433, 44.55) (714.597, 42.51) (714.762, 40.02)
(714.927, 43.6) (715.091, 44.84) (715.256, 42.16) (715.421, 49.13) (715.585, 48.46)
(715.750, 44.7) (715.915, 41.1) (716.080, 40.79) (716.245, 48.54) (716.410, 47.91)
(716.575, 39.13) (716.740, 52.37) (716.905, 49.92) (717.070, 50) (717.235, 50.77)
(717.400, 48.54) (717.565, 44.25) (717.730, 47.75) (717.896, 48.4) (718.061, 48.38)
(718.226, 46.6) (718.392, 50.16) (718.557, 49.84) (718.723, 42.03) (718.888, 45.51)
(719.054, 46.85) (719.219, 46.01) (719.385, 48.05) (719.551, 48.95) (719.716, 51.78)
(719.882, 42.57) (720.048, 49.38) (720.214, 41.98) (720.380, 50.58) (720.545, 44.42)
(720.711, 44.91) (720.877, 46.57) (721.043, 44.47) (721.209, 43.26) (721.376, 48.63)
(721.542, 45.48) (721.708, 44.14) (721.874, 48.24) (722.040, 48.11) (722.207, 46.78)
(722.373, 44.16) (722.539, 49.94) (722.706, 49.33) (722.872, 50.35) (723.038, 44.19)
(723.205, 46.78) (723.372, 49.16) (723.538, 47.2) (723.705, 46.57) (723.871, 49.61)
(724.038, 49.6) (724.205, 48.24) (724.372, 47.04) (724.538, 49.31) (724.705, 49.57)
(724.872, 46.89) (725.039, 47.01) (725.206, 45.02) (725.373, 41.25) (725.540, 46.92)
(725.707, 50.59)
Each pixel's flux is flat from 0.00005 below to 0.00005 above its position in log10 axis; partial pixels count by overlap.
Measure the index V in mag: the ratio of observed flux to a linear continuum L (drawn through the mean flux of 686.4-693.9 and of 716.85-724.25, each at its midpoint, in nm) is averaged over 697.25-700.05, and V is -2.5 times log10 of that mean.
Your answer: 0.02 mag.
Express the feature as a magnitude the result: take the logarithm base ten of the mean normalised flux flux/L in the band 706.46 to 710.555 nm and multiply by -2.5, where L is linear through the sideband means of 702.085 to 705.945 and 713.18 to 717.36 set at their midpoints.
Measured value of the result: 0.03 mag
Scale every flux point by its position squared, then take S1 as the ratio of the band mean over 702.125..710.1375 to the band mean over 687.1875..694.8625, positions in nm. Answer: 1.0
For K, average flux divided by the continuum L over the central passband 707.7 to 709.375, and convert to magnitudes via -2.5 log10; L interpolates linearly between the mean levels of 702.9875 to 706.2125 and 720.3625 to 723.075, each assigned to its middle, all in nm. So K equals 0.052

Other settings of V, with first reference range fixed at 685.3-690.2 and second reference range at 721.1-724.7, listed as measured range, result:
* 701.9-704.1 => -0.047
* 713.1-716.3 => 0.083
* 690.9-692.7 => -0.021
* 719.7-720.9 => 0.032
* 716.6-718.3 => -0.014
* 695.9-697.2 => -0.007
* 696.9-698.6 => 0.034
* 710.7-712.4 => 0.052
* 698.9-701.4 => -0.011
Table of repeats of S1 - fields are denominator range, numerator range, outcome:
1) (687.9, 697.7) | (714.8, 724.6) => 1.02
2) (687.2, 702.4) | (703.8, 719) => 0.99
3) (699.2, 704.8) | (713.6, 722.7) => 0.97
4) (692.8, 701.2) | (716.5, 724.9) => 1.03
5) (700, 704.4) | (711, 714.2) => 0.93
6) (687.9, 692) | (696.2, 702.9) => 1.01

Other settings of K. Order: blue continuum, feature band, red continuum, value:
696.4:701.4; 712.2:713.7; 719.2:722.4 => 0.05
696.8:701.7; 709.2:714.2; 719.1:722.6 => 0.04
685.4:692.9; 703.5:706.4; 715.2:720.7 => -0.03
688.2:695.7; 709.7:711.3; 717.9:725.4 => 0.03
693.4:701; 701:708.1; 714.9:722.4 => -0.02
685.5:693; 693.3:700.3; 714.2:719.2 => -0.01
